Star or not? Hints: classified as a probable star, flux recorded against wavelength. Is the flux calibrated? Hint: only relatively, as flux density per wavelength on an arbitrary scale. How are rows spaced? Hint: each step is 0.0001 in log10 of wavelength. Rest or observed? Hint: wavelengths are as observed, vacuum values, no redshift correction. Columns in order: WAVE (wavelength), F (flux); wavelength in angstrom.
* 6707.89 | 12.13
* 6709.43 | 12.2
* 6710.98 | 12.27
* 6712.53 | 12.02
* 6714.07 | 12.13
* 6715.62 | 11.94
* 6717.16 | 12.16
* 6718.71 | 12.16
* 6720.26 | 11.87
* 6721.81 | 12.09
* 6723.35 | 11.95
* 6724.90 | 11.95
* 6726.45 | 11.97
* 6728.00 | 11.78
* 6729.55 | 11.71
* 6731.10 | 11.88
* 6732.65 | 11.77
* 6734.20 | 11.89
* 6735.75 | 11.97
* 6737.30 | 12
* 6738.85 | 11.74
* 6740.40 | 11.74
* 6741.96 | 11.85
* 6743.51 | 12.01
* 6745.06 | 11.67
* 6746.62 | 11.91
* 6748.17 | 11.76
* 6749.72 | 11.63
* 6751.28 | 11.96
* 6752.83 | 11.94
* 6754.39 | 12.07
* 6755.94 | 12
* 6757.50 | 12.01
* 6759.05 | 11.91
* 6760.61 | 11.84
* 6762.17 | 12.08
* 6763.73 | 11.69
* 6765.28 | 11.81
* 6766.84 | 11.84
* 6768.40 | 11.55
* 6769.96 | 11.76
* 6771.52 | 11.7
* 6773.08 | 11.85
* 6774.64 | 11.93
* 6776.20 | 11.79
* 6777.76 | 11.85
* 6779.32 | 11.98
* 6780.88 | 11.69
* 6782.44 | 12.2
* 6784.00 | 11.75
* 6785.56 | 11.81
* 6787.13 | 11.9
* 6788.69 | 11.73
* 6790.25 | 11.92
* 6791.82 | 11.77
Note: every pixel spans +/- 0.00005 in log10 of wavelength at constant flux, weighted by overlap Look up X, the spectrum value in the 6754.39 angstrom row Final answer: 12.07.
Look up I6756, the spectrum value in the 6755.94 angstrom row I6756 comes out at 12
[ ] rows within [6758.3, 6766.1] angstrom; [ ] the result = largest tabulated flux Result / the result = 12.08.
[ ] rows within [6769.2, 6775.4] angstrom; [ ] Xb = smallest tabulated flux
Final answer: 11.7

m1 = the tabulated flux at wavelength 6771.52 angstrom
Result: 11.7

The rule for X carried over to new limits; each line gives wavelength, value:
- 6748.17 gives 11.76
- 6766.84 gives 11.84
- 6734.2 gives 11.89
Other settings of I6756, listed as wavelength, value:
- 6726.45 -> 11.97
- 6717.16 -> 12.16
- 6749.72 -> 11.63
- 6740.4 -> 11.74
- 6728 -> 11.78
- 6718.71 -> 12.16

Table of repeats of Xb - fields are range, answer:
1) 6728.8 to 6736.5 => 11.71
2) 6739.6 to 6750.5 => 11.63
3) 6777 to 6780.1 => 11.85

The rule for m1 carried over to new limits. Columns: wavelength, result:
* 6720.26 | 11.87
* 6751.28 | 11.96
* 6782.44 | 12.2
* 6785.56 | 11.81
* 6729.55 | 11.71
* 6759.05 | 11.91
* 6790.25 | 11.92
